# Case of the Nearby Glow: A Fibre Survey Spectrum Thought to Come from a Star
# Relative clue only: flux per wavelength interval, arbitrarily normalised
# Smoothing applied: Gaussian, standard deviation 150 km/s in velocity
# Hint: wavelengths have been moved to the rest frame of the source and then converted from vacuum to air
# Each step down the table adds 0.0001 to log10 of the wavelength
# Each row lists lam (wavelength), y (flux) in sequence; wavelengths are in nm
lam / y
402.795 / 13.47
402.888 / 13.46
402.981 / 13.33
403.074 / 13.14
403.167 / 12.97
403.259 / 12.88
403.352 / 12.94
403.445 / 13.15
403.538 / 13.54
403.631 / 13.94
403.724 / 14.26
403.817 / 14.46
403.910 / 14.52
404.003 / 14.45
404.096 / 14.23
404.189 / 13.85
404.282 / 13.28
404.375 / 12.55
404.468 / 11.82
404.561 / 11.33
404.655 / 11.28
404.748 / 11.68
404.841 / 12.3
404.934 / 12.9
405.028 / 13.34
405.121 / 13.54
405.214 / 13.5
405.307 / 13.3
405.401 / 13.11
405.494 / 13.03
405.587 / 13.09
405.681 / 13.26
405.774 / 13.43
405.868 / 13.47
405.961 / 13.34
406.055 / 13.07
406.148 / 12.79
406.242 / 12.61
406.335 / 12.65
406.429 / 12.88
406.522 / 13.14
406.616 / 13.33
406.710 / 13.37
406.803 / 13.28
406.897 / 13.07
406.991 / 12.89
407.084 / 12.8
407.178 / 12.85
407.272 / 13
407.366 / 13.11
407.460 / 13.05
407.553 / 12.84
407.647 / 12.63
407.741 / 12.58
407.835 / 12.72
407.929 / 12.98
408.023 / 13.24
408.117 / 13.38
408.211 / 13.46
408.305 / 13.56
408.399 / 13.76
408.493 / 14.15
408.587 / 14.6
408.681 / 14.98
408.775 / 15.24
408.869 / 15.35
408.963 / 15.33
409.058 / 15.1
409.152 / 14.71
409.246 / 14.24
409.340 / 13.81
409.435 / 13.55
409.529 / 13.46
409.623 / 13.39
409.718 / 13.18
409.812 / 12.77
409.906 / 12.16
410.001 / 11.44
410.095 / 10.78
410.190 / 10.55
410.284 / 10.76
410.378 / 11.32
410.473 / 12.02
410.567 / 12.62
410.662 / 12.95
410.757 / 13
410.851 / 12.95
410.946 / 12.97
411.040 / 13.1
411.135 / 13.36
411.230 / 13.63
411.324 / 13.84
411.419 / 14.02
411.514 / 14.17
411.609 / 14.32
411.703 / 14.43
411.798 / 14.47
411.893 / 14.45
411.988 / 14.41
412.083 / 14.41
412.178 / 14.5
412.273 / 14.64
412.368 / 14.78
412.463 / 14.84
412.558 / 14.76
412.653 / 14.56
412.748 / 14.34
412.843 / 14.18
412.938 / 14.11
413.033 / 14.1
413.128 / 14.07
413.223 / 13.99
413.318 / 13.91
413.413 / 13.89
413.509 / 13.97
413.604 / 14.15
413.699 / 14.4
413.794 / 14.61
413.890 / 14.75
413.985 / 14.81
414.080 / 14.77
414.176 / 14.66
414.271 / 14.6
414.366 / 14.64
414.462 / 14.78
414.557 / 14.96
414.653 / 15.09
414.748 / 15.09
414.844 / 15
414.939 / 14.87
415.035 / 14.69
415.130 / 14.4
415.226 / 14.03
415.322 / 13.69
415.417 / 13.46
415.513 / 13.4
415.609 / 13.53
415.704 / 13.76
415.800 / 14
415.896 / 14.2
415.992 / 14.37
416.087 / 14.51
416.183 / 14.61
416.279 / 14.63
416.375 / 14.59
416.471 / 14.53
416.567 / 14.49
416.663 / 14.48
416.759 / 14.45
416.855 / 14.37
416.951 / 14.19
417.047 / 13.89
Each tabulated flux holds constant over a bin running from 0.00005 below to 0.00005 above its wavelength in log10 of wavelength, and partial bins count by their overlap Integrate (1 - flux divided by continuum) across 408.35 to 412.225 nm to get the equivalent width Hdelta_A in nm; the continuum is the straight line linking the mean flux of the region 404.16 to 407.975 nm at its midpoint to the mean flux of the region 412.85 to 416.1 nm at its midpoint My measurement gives 0.03 nm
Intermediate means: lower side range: 12.9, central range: 13.5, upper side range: 14.3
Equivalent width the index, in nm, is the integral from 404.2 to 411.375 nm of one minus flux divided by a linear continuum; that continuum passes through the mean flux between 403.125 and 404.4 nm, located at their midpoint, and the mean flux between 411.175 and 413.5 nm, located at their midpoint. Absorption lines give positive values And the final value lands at 0.45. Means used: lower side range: 13.7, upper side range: 14.3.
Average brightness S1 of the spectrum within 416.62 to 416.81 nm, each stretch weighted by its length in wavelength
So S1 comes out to 14.5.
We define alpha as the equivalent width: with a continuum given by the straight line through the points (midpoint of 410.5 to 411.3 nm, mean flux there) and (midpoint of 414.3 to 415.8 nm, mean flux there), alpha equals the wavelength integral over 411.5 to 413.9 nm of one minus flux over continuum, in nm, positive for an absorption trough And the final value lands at -0.128 nm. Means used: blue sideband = 13.1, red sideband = 14.4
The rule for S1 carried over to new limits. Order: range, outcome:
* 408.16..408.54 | 13.7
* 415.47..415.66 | 13.5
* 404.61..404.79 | 11.5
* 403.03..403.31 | 13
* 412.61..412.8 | 14.4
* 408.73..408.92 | 15.3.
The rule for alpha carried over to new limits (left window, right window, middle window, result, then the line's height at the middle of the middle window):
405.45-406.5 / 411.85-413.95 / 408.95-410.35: 0.082 nm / 13.7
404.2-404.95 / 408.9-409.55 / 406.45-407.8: 0.039 nm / 13.4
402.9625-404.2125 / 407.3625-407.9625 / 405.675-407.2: 0.002 nm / 13.1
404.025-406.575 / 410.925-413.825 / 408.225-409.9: -0.065 nm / 13.6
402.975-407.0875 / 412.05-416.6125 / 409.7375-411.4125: 0.178 nm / 13.9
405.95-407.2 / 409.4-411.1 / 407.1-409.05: -0.140 nm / 12.7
